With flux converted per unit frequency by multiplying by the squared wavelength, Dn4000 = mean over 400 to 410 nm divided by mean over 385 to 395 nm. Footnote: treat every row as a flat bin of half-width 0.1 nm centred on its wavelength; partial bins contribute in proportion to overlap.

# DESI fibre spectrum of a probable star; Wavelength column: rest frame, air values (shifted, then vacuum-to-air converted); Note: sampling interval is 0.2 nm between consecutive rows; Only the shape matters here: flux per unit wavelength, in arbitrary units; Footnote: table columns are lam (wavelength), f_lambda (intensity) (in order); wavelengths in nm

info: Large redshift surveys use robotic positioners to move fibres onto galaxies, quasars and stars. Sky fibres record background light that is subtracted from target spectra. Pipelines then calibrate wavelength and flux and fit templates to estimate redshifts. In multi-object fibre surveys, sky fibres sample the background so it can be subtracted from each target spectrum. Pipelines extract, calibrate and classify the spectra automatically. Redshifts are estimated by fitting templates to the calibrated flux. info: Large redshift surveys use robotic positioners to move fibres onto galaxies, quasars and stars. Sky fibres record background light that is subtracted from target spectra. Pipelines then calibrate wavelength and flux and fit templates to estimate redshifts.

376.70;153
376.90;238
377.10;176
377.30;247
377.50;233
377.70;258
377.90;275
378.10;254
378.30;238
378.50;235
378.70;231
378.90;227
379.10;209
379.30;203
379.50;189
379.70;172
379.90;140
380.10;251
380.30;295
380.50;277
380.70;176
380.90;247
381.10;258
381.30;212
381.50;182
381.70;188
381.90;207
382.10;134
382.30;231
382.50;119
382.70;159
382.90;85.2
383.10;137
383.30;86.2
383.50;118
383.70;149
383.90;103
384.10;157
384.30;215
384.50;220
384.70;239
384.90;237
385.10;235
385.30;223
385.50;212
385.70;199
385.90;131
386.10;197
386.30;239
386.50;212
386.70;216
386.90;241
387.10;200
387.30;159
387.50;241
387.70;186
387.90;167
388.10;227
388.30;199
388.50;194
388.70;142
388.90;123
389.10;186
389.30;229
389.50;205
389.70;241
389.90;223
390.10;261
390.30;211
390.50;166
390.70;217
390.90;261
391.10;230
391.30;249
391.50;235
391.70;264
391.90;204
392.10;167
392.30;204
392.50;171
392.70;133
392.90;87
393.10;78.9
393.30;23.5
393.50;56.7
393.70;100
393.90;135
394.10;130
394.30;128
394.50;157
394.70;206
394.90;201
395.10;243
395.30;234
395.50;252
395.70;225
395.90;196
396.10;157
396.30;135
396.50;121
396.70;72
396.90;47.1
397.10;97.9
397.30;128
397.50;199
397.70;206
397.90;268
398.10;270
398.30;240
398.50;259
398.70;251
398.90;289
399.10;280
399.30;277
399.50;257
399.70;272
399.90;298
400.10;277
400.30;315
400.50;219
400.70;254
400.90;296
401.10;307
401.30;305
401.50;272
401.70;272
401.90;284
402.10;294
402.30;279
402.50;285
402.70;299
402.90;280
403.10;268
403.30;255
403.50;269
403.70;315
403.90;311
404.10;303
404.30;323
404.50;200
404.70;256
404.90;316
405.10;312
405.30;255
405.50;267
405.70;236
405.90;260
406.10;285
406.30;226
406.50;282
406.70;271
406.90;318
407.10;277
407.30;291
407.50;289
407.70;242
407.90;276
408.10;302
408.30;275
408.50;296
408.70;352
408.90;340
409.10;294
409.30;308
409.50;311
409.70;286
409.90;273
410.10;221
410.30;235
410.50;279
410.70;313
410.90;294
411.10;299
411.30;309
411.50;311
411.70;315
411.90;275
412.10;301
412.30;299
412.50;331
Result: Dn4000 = 1.65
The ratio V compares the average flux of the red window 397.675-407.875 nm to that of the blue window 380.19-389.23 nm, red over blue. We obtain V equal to 1.4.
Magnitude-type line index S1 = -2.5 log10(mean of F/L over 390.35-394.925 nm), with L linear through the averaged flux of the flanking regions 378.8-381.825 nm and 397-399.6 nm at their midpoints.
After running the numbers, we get 0.34 mag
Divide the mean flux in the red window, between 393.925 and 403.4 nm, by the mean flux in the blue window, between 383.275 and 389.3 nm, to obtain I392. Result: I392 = 1.21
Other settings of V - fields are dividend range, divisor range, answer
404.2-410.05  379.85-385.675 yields 1.49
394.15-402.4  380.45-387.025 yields 1.21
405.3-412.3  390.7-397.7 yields 1.74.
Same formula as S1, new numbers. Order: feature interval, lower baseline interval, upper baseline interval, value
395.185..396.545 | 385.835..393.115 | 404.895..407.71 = 0.18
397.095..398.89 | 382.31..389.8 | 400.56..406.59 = 0.12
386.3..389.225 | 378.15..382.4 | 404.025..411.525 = 0.20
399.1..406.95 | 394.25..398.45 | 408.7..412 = -0.19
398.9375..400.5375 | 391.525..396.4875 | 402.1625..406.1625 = -0.21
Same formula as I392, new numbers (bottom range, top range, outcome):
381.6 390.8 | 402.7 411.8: 1.51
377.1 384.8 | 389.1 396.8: 0.90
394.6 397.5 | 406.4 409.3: 1.76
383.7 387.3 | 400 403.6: 1.39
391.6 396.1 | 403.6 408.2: 1.71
